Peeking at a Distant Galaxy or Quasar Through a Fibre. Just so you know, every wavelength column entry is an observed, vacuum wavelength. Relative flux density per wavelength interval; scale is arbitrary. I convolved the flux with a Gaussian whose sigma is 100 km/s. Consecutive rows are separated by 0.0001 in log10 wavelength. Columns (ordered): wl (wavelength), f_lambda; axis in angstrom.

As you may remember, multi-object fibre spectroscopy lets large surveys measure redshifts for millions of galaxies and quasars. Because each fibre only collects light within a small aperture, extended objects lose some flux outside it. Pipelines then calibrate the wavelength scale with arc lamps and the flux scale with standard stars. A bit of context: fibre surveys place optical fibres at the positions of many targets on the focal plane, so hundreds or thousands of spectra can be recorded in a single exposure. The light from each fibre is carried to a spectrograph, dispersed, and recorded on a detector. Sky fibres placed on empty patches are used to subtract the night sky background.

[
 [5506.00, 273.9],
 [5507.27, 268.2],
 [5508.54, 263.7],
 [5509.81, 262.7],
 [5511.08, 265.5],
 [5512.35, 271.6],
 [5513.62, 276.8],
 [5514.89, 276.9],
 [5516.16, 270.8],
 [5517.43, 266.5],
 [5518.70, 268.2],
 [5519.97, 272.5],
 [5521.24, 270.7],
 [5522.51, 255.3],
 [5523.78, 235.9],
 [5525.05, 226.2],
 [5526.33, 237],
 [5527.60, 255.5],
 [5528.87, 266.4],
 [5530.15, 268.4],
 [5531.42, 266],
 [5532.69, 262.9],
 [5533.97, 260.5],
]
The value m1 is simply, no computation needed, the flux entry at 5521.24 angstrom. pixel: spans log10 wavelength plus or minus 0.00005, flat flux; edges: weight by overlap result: 270.7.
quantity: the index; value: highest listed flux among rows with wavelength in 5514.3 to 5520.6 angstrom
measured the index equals 276.9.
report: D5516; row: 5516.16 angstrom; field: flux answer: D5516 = 270.8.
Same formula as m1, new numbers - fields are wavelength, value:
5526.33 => 237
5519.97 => 272.5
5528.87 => 266.4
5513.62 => 276.8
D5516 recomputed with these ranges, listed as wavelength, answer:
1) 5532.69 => 262.9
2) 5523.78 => 235.9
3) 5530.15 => 268.4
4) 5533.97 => 260.5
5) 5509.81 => 262.7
